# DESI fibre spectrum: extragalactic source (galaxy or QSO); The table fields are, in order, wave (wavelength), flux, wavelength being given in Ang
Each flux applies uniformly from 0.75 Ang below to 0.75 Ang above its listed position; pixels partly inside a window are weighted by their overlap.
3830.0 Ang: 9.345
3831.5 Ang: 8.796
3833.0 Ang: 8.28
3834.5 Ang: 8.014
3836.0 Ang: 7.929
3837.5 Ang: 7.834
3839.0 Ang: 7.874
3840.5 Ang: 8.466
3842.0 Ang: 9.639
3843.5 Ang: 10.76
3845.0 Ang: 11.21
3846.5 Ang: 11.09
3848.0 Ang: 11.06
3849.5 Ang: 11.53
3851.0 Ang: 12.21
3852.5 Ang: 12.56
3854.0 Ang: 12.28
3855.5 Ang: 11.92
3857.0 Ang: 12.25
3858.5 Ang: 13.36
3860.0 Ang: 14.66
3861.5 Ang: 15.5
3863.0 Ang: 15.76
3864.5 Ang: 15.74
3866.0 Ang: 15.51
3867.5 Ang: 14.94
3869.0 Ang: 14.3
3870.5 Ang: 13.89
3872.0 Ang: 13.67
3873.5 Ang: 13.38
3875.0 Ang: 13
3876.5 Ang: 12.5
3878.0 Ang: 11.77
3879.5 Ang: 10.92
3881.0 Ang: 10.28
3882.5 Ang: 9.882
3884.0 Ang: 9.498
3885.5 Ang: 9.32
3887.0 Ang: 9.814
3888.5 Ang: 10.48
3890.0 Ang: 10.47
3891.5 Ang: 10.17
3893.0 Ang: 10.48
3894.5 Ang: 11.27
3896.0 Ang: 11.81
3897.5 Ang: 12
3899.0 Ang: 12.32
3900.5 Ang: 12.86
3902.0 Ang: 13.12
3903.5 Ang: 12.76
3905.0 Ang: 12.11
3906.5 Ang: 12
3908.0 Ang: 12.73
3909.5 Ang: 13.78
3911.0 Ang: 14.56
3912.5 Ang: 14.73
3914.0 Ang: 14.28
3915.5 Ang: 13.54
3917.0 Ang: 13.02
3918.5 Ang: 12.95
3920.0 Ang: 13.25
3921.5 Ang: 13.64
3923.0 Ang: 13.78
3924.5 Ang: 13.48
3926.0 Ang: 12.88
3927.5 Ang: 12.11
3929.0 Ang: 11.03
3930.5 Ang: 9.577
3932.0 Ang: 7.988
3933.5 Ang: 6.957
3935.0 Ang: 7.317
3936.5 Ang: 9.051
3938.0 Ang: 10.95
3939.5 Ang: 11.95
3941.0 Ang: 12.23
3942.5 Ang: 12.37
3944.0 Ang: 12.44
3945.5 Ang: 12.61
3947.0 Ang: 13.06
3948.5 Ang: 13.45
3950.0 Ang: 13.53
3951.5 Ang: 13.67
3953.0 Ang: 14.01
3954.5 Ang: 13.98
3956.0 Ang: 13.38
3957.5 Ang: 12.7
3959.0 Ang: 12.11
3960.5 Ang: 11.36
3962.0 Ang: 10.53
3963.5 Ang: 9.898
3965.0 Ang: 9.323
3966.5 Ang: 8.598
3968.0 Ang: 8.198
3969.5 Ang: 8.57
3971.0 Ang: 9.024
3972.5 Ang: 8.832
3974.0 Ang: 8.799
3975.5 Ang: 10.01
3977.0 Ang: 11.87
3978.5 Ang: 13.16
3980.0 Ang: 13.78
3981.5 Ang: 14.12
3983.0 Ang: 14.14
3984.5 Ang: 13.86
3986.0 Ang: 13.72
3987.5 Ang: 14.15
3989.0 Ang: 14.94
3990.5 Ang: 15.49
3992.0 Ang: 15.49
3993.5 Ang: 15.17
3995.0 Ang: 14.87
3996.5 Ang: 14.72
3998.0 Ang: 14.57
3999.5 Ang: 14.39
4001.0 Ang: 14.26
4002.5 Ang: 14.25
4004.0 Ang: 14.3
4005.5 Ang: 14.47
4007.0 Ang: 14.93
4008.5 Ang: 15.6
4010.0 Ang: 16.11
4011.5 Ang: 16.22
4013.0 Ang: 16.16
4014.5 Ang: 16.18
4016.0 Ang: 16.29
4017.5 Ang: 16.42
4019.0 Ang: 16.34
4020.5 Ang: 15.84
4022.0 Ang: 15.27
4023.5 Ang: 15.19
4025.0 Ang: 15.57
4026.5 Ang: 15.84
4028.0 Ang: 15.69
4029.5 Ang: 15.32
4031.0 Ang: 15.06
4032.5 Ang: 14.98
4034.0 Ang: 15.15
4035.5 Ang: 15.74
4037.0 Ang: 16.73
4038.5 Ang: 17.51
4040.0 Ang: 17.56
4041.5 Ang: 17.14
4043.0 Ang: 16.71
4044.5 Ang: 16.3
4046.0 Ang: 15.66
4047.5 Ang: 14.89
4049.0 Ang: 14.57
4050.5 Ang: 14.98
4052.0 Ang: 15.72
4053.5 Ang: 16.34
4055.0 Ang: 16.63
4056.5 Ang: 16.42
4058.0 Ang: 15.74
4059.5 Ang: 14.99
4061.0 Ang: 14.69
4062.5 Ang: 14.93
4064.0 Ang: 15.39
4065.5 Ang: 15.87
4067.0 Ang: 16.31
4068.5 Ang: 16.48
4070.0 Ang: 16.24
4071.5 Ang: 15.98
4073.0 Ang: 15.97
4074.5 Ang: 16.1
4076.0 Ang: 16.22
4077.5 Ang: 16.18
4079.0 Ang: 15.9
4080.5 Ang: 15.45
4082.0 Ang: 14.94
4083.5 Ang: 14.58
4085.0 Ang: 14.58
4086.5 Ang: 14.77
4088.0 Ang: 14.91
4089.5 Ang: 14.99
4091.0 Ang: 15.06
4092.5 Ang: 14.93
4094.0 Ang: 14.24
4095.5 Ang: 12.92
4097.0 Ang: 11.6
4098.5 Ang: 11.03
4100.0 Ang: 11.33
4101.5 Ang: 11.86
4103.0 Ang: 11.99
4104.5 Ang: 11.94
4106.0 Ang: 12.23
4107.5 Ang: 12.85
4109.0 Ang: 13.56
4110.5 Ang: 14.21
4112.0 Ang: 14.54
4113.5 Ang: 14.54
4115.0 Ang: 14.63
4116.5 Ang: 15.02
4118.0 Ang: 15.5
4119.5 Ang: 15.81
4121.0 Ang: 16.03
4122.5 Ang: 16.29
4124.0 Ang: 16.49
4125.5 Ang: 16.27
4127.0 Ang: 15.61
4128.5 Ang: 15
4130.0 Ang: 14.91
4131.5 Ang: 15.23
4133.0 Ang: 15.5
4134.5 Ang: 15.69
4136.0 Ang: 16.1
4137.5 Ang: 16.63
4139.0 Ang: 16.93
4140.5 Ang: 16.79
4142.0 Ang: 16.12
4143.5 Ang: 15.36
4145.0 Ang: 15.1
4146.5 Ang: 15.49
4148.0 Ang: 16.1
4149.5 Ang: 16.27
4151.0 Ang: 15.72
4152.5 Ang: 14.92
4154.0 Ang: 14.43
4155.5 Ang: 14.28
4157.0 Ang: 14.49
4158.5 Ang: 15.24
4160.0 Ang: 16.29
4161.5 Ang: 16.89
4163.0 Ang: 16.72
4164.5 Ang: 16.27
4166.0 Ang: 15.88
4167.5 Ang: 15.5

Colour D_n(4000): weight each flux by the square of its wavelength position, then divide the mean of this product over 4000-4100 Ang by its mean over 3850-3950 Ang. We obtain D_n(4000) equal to 1.35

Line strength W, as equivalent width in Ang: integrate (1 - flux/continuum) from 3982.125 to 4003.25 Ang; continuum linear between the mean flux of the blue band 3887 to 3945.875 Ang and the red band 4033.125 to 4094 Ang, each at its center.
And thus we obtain -1.1 Ang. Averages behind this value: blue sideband 11.9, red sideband 15.7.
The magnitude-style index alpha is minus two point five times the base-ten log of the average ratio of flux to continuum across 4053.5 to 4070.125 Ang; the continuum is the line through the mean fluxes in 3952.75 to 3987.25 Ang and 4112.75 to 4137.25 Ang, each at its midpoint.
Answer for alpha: -0.14 mag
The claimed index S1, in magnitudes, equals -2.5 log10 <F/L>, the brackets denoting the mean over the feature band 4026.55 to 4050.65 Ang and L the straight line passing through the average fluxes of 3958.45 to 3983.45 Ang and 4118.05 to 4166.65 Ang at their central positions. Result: -0.245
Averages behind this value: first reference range 10.7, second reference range 15.8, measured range 15.9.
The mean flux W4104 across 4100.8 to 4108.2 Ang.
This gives 12.2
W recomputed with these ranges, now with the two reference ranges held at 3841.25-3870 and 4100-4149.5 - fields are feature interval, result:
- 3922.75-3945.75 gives 4.42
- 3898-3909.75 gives 0.60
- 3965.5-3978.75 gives 4.12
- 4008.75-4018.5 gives -1.42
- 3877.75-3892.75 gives 3.38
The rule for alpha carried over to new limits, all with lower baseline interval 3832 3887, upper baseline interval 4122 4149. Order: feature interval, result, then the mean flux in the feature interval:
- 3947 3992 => 0.11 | 12.1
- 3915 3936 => 0.11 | 11.5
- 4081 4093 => 0.02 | 14.9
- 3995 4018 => -0.10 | 15.2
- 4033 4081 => -0.09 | 16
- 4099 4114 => 0.20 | 12.8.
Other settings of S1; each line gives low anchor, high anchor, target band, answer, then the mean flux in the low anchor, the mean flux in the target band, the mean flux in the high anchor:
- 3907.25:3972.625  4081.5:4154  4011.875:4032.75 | -0.196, 11.8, 15.8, 14.7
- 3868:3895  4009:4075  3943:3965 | 0.077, 11.4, 12.5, 15.9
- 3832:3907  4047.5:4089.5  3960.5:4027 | 0.044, 11.7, 13.6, 15.6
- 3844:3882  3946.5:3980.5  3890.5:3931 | -0.036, 13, 12.6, 11.4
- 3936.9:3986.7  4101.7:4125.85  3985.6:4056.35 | -0.209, 11.8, 15.5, 14.4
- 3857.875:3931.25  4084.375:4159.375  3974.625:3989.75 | 0.008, 12.6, 13.3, 14.7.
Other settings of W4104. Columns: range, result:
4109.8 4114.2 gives 14.4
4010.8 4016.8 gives 16.2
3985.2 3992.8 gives 14.8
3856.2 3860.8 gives 13.4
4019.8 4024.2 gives 15.4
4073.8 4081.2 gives 16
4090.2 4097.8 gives 13.7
